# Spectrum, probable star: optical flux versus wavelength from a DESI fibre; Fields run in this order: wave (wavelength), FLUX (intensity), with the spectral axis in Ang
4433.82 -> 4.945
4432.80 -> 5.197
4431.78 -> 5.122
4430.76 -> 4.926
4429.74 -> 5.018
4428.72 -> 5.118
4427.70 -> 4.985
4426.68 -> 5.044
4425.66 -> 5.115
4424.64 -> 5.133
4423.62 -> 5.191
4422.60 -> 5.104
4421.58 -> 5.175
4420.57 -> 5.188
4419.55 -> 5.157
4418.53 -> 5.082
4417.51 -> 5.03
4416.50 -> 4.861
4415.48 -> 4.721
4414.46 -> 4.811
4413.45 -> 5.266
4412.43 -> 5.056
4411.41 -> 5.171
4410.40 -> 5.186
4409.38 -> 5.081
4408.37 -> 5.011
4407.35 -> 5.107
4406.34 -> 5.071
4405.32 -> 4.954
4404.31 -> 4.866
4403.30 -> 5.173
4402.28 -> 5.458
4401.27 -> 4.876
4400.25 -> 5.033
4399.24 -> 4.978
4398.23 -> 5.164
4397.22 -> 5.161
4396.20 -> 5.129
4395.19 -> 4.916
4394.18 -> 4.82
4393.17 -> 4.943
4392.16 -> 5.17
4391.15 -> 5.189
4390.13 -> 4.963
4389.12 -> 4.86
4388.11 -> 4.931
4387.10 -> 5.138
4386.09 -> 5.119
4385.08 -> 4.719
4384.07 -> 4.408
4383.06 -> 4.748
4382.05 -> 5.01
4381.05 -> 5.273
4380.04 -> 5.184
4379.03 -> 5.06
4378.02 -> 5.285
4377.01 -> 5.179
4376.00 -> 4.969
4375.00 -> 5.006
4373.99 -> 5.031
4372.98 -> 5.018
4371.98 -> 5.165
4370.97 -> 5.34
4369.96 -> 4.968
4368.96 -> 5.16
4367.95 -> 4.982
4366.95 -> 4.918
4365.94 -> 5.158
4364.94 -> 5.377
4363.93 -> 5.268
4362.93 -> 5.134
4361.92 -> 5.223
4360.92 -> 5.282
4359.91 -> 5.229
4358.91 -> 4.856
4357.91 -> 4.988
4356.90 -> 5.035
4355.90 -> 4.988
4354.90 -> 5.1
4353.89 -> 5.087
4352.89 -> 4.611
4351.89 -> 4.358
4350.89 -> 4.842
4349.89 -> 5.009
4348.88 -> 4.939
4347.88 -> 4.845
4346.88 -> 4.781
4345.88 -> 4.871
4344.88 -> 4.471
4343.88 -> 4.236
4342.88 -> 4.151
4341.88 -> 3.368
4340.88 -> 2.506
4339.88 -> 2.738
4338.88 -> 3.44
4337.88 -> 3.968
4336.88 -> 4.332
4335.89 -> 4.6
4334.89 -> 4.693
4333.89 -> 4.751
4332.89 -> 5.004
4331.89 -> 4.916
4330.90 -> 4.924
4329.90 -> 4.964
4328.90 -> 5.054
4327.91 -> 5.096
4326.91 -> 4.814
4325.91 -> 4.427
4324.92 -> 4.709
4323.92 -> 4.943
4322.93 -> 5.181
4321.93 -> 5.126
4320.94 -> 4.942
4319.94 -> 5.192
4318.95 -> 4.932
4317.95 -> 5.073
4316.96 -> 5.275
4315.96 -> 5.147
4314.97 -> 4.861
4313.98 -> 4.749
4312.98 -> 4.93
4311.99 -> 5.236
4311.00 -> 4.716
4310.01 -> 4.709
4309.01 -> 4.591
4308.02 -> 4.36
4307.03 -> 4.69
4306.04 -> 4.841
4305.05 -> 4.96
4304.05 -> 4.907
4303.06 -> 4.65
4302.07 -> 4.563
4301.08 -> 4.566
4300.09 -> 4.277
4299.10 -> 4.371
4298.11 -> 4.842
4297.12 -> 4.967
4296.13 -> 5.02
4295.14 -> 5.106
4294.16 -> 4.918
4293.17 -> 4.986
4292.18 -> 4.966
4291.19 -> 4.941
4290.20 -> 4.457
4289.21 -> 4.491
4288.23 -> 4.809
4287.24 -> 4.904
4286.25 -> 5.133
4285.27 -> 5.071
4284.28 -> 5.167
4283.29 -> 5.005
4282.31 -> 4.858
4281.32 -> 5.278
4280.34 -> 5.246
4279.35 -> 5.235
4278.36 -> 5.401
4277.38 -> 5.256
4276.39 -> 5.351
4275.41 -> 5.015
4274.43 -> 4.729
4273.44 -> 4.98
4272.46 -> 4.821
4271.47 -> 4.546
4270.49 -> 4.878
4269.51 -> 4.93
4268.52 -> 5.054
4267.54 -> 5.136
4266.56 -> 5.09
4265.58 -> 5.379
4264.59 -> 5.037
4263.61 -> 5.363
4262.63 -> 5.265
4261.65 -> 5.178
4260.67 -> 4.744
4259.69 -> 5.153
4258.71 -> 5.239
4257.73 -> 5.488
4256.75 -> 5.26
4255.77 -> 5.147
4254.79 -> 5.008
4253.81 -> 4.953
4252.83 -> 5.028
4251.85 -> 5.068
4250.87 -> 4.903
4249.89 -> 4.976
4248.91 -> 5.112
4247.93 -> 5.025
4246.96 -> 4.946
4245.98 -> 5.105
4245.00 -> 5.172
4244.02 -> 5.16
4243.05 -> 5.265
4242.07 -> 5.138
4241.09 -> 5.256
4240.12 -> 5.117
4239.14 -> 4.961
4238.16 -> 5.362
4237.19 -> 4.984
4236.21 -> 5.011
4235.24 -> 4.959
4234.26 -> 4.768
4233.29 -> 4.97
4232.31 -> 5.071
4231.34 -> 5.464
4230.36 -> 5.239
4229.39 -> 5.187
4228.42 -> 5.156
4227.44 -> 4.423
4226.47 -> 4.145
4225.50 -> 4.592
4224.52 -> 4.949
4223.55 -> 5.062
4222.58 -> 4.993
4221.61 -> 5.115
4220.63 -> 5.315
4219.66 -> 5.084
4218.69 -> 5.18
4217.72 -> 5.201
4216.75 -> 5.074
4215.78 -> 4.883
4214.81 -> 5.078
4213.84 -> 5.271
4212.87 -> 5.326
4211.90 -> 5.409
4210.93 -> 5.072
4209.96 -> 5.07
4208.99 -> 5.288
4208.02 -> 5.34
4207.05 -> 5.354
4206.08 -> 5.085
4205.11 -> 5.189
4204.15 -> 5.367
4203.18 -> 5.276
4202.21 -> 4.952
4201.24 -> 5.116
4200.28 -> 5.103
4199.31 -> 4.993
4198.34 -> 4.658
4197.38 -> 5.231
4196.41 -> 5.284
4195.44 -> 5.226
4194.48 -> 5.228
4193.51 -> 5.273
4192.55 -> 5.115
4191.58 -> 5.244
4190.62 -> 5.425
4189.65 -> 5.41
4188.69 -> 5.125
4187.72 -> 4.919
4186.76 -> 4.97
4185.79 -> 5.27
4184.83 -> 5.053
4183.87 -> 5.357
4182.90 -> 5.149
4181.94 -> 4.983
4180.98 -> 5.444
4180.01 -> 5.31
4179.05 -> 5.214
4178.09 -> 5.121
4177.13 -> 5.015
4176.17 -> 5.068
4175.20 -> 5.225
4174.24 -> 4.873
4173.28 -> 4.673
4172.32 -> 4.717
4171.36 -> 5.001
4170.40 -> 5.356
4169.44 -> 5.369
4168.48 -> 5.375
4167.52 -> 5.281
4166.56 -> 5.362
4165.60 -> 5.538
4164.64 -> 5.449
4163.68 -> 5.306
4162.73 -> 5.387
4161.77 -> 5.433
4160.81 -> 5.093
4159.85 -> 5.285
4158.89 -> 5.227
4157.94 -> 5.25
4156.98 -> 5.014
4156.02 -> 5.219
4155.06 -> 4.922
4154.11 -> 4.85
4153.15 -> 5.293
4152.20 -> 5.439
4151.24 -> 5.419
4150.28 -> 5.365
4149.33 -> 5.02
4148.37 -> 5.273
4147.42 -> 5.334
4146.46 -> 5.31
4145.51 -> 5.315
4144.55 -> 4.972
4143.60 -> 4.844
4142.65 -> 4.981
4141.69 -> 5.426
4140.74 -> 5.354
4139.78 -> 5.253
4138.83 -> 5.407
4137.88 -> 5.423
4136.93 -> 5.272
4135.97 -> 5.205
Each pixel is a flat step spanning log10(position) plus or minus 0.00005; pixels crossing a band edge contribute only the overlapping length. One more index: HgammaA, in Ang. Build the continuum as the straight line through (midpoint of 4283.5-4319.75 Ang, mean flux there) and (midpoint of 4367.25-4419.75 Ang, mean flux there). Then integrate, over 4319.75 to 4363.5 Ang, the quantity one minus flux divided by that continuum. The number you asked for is 2.3 Ang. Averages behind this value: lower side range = 4.84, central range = 4.67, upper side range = 5.04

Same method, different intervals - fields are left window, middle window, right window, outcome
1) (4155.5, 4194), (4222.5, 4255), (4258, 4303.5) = 0.3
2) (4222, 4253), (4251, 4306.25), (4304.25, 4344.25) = -1.7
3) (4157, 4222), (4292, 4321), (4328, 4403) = 0.7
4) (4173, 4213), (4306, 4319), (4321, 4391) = 0.1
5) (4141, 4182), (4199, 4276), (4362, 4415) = 1.1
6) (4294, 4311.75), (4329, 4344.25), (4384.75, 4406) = 2.0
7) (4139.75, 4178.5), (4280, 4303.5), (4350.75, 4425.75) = 1.2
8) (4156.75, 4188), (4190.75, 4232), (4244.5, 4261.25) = 0.2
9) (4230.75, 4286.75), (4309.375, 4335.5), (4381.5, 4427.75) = 0.7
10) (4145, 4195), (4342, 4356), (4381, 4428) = 1.1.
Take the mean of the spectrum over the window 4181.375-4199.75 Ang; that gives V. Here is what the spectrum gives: 5.16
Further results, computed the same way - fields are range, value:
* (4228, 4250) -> 5.11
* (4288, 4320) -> 4.82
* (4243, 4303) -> 5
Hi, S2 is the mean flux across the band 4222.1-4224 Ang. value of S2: 5.03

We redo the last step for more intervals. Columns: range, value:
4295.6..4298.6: 4.94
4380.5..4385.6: 4.84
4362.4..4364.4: 5.2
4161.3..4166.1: 5.43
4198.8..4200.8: 5.05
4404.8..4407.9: 5.04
